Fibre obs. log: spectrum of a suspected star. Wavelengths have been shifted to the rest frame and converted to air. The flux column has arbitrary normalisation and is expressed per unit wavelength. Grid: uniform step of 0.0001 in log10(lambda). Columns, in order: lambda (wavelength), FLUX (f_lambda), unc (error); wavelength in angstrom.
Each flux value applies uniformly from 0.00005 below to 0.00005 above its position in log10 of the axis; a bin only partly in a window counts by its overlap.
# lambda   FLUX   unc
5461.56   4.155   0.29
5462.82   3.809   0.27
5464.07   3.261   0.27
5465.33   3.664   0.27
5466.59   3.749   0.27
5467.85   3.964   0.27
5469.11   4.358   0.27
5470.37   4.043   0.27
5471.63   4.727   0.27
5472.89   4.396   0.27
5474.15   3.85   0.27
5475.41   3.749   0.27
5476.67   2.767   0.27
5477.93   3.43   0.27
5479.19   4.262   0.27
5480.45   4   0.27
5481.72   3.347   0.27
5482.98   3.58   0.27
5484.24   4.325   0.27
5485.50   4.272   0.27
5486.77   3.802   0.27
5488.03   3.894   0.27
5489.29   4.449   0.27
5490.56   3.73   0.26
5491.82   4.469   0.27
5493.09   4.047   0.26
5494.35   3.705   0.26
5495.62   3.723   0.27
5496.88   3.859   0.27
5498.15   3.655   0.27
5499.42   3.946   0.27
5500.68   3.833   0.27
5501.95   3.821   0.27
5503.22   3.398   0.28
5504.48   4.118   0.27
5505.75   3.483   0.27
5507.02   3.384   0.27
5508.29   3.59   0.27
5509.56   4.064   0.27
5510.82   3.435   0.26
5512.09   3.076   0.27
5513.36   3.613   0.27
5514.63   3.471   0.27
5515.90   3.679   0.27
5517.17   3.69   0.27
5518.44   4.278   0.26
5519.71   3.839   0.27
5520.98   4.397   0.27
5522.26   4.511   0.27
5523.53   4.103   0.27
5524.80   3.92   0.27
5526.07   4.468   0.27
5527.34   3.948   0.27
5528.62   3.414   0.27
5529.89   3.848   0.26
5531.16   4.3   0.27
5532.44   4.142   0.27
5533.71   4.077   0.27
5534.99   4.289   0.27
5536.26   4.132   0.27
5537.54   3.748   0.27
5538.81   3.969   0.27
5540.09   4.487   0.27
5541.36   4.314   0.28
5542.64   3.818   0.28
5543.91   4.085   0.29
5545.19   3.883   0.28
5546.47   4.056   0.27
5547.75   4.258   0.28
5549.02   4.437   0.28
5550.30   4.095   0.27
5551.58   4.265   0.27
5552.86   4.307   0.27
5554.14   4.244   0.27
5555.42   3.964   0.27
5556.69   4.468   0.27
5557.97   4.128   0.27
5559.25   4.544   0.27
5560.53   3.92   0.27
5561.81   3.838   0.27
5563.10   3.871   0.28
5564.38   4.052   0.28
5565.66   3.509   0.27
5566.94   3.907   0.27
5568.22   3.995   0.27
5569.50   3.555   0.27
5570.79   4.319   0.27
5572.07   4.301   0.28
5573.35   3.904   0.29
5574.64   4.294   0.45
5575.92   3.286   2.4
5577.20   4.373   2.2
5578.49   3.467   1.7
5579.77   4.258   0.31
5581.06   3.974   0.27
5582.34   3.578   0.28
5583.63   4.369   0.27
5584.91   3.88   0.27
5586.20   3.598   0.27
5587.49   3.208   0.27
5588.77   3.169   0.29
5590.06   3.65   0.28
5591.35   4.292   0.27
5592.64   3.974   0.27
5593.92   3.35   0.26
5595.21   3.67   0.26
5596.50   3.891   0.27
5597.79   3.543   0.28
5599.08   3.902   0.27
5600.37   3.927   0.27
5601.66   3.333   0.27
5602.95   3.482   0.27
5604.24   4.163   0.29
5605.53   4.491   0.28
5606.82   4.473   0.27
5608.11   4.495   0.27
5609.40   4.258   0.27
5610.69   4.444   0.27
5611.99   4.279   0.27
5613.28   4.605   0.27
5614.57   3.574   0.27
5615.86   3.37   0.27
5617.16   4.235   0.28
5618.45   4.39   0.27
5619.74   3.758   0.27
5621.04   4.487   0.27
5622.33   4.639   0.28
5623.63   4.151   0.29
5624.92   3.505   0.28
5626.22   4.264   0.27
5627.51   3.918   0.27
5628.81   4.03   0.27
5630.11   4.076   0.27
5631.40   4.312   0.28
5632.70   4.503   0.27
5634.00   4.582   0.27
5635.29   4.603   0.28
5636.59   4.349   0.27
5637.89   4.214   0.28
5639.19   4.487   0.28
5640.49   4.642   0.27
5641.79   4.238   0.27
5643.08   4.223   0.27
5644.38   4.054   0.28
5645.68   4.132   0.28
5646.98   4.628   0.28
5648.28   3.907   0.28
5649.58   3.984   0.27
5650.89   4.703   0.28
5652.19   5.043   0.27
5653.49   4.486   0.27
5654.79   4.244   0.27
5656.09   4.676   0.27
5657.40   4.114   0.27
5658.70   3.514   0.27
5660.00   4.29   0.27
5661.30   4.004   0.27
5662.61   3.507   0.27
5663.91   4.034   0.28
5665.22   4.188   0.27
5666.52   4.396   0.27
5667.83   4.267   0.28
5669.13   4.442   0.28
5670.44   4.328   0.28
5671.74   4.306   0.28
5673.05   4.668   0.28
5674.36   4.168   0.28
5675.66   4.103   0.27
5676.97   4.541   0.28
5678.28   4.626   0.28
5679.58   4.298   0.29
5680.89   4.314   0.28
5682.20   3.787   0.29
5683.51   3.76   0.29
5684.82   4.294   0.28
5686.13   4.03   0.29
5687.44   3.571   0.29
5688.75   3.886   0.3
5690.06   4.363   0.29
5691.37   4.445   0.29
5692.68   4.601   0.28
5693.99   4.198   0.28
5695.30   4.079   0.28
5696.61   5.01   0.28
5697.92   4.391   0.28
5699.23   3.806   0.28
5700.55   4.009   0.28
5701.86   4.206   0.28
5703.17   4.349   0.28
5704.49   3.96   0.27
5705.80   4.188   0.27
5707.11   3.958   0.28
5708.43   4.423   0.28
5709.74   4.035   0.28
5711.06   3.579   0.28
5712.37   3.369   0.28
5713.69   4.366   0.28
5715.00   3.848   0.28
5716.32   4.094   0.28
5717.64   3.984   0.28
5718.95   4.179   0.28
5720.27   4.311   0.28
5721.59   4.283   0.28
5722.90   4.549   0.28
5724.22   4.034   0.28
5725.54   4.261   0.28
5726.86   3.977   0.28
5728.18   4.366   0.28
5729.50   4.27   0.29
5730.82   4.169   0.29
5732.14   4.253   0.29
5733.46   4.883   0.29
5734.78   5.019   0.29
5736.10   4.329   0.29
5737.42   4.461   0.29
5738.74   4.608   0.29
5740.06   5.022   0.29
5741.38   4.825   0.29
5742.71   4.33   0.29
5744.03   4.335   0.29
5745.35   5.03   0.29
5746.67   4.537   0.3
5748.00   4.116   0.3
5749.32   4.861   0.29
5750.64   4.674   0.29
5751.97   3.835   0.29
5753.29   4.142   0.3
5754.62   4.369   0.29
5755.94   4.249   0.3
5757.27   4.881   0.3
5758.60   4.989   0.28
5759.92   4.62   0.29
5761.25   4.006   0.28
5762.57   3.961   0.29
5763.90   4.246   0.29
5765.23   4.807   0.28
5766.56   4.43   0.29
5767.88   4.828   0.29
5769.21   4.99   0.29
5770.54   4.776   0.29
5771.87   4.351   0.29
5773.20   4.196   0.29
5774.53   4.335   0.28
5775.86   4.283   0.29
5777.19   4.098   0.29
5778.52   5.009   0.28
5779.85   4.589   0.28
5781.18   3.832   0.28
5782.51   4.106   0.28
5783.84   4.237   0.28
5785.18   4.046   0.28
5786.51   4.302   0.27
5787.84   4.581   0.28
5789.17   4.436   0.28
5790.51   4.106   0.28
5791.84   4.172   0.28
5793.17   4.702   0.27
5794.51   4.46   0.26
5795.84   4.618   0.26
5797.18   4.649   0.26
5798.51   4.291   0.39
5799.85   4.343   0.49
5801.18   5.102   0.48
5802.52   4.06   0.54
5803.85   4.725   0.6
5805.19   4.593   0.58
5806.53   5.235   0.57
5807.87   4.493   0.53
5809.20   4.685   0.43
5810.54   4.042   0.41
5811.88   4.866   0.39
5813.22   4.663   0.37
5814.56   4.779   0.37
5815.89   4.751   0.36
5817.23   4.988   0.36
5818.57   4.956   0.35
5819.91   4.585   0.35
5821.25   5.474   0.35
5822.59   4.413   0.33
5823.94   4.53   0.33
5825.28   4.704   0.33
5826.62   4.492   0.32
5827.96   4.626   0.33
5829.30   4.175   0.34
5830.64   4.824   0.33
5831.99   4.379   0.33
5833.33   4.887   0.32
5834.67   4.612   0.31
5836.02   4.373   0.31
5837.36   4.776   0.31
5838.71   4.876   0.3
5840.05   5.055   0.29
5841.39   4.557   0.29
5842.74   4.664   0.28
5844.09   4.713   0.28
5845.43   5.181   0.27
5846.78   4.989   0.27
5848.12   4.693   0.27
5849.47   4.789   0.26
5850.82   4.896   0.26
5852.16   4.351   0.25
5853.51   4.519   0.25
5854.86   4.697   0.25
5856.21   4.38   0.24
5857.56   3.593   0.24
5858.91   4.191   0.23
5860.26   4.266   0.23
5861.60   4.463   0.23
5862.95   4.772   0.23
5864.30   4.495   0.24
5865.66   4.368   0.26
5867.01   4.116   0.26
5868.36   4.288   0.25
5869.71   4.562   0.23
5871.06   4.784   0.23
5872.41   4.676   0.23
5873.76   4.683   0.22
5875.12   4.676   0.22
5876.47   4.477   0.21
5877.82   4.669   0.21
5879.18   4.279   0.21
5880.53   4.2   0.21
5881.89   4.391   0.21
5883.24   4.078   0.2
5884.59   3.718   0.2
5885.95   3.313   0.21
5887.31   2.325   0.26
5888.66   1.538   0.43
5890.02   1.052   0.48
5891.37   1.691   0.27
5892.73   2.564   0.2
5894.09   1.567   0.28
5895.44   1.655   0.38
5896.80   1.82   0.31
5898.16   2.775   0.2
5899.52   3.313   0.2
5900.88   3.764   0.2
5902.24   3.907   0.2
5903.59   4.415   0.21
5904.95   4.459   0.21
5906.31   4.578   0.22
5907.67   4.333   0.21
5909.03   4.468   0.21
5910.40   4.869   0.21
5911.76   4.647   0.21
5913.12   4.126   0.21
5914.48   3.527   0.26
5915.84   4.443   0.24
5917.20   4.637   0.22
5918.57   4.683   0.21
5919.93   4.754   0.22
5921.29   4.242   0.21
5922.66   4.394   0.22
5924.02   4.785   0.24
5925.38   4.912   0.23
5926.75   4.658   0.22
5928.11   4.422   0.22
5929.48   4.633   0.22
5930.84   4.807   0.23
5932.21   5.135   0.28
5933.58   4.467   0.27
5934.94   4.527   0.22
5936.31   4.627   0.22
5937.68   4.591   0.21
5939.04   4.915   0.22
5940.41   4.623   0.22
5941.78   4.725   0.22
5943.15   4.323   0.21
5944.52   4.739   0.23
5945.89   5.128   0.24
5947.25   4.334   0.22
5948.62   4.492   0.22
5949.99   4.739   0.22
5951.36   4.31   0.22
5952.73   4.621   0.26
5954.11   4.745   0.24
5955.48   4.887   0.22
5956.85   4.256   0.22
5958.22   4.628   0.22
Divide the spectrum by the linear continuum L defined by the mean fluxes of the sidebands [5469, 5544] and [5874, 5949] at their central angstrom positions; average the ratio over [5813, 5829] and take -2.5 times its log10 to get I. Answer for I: -0.18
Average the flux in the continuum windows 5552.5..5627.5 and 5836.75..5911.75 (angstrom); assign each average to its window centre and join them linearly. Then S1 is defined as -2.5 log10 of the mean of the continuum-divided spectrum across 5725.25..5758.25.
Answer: -0.122 mag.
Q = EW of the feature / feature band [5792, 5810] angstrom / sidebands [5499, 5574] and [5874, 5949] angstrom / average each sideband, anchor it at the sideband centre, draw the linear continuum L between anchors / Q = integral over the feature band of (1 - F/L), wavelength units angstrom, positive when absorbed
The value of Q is -2.6 angstrom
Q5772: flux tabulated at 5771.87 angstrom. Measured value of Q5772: 4.351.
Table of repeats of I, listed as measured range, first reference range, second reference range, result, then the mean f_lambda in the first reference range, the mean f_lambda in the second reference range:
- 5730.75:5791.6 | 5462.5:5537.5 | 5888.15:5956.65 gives -0.11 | 3.88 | 4.1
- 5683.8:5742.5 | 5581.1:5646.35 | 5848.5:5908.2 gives -0.07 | 4.06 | 3.83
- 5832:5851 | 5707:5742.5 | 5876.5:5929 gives -0.21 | 4.28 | 3.75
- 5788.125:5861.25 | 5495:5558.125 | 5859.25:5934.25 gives -0.16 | 3.96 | 3.99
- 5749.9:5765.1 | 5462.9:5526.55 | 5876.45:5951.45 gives -0.11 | 3.86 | 4.02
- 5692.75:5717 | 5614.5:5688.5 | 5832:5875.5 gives 0.05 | 4.21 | 4.59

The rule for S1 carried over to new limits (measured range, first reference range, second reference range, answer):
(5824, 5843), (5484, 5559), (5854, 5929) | -0.17 mag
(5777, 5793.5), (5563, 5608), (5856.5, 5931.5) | -0.10 mag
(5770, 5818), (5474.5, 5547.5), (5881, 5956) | -0.13 mag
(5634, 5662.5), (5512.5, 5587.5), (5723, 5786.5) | -0.02 mag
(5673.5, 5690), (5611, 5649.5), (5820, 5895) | 0.02 mag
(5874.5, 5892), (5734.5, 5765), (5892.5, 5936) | 0.22 mag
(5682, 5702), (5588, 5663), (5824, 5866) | 0.03 mag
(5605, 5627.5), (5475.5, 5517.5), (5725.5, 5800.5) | -0.03 mag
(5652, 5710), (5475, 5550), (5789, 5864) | 0.02 mag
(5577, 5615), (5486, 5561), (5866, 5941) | 0.02 mag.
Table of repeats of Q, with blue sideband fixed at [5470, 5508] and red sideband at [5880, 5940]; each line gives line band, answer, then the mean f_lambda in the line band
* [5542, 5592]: -1.40 angstrom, 3.98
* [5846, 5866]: -3.20 angstrom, 4.5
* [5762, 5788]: -3.48 angstrom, 4.4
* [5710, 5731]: -1.21 angstrom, 4.1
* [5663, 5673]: -1.06 angstrom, 4.28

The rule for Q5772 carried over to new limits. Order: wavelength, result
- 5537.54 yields 3.748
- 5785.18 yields 4.046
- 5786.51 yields 4.302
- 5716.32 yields 4.094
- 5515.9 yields 3.679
